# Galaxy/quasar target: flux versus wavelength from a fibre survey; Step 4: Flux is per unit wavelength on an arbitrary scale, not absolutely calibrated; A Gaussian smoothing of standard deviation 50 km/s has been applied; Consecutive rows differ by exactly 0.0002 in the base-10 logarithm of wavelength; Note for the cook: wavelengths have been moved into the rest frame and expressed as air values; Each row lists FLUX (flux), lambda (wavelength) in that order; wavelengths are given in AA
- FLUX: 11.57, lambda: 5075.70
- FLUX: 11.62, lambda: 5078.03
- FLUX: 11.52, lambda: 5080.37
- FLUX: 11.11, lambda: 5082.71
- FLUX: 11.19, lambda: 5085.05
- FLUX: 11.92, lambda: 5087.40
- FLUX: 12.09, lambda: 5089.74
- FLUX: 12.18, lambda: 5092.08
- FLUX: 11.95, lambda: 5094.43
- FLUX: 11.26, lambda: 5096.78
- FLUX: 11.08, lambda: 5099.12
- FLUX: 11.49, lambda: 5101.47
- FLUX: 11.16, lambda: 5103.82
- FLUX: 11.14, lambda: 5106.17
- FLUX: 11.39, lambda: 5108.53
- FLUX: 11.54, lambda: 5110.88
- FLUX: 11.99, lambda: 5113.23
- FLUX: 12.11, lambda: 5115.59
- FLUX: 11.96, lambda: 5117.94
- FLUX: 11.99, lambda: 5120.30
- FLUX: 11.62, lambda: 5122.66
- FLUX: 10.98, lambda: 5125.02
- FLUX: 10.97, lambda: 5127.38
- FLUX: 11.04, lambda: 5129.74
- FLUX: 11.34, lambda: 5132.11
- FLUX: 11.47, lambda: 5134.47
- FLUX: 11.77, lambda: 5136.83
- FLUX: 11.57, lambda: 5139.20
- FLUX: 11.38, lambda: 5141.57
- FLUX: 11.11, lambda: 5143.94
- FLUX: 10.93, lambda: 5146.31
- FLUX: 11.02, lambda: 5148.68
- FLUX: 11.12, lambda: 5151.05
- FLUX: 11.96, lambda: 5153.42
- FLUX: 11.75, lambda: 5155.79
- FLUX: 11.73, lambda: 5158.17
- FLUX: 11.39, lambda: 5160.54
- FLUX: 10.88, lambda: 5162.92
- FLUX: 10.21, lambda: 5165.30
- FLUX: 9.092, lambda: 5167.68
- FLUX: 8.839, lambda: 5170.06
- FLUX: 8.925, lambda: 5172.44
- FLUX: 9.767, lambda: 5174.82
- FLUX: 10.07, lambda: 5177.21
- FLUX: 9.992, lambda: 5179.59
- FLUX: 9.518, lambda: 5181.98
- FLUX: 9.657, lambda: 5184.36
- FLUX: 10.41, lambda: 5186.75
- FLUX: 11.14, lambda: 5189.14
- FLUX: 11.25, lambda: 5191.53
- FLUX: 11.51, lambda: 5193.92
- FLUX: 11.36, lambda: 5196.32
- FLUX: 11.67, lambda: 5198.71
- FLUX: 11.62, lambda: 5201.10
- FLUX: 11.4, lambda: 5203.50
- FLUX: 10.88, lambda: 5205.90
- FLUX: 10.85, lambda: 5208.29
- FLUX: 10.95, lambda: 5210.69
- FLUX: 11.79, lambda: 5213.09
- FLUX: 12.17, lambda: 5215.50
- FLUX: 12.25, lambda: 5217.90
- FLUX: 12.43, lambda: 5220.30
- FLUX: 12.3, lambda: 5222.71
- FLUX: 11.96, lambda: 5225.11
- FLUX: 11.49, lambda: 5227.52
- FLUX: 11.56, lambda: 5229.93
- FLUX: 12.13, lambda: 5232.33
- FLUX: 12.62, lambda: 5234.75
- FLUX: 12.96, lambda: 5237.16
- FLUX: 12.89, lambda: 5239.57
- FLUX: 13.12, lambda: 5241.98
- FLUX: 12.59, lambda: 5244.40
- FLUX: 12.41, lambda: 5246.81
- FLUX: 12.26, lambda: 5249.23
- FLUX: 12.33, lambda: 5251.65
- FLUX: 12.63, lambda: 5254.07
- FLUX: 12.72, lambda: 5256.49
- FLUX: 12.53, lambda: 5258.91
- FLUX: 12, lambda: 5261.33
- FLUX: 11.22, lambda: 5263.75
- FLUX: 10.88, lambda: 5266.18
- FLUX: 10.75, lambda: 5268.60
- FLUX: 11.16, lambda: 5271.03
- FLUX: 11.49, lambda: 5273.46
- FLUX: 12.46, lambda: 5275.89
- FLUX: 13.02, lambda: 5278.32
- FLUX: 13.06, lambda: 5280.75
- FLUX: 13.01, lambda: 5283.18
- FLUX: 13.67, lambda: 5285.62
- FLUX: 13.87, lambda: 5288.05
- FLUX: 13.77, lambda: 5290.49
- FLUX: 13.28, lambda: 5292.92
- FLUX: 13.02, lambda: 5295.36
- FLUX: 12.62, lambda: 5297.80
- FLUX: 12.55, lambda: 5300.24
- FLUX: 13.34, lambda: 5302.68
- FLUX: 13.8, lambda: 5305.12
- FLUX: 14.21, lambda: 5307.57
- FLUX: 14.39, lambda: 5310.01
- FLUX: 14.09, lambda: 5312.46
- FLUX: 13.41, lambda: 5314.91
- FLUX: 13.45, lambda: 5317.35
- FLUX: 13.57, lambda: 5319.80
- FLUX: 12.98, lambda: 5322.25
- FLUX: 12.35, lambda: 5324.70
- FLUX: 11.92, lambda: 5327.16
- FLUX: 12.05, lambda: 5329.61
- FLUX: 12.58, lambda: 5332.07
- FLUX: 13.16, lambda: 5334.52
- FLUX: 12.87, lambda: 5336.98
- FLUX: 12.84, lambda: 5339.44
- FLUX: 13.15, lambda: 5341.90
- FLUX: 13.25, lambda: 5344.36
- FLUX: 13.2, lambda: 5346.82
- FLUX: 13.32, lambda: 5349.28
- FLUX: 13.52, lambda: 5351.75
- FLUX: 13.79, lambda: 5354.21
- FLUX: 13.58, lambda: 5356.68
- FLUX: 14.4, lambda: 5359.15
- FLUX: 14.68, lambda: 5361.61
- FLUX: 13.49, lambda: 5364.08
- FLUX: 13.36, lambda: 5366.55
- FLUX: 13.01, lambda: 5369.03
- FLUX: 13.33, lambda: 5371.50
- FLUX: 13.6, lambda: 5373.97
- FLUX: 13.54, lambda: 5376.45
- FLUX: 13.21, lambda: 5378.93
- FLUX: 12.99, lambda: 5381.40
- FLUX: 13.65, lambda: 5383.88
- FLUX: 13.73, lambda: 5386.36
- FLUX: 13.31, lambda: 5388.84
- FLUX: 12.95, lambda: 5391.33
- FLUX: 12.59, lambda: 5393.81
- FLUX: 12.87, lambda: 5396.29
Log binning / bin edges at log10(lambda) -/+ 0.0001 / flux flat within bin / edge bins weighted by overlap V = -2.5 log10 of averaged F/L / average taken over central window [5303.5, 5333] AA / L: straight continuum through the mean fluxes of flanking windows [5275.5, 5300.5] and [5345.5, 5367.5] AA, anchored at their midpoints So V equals 0.01 mag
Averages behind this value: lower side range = 13.2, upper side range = 13.7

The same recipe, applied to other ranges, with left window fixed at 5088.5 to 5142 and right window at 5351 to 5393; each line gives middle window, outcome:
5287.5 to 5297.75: -0.037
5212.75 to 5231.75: 0.032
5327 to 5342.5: 0.047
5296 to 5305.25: -0.001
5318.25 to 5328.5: 0.036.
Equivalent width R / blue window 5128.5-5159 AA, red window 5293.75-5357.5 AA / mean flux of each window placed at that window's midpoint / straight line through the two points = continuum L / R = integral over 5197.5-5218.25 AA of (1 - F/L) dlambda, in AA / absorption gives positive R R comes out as 0.9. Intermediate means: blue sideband 11.4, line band 11.5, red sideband 13.2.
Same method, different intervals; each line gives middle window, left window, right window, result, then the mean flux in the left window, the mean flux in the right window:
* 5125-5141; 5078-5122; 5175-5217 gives 0.07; 11.6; 10.9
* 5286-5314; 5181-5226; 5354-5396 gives -2.27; 11.3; 13.5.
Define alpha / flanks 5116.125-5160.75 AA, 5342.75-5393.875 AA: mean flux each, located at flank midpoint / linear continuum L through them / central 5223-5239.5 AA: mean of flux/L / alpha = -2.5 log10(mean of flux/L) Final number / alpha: 0.01 mag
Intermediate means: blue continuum 11.4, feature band 12.2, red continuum 13.5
